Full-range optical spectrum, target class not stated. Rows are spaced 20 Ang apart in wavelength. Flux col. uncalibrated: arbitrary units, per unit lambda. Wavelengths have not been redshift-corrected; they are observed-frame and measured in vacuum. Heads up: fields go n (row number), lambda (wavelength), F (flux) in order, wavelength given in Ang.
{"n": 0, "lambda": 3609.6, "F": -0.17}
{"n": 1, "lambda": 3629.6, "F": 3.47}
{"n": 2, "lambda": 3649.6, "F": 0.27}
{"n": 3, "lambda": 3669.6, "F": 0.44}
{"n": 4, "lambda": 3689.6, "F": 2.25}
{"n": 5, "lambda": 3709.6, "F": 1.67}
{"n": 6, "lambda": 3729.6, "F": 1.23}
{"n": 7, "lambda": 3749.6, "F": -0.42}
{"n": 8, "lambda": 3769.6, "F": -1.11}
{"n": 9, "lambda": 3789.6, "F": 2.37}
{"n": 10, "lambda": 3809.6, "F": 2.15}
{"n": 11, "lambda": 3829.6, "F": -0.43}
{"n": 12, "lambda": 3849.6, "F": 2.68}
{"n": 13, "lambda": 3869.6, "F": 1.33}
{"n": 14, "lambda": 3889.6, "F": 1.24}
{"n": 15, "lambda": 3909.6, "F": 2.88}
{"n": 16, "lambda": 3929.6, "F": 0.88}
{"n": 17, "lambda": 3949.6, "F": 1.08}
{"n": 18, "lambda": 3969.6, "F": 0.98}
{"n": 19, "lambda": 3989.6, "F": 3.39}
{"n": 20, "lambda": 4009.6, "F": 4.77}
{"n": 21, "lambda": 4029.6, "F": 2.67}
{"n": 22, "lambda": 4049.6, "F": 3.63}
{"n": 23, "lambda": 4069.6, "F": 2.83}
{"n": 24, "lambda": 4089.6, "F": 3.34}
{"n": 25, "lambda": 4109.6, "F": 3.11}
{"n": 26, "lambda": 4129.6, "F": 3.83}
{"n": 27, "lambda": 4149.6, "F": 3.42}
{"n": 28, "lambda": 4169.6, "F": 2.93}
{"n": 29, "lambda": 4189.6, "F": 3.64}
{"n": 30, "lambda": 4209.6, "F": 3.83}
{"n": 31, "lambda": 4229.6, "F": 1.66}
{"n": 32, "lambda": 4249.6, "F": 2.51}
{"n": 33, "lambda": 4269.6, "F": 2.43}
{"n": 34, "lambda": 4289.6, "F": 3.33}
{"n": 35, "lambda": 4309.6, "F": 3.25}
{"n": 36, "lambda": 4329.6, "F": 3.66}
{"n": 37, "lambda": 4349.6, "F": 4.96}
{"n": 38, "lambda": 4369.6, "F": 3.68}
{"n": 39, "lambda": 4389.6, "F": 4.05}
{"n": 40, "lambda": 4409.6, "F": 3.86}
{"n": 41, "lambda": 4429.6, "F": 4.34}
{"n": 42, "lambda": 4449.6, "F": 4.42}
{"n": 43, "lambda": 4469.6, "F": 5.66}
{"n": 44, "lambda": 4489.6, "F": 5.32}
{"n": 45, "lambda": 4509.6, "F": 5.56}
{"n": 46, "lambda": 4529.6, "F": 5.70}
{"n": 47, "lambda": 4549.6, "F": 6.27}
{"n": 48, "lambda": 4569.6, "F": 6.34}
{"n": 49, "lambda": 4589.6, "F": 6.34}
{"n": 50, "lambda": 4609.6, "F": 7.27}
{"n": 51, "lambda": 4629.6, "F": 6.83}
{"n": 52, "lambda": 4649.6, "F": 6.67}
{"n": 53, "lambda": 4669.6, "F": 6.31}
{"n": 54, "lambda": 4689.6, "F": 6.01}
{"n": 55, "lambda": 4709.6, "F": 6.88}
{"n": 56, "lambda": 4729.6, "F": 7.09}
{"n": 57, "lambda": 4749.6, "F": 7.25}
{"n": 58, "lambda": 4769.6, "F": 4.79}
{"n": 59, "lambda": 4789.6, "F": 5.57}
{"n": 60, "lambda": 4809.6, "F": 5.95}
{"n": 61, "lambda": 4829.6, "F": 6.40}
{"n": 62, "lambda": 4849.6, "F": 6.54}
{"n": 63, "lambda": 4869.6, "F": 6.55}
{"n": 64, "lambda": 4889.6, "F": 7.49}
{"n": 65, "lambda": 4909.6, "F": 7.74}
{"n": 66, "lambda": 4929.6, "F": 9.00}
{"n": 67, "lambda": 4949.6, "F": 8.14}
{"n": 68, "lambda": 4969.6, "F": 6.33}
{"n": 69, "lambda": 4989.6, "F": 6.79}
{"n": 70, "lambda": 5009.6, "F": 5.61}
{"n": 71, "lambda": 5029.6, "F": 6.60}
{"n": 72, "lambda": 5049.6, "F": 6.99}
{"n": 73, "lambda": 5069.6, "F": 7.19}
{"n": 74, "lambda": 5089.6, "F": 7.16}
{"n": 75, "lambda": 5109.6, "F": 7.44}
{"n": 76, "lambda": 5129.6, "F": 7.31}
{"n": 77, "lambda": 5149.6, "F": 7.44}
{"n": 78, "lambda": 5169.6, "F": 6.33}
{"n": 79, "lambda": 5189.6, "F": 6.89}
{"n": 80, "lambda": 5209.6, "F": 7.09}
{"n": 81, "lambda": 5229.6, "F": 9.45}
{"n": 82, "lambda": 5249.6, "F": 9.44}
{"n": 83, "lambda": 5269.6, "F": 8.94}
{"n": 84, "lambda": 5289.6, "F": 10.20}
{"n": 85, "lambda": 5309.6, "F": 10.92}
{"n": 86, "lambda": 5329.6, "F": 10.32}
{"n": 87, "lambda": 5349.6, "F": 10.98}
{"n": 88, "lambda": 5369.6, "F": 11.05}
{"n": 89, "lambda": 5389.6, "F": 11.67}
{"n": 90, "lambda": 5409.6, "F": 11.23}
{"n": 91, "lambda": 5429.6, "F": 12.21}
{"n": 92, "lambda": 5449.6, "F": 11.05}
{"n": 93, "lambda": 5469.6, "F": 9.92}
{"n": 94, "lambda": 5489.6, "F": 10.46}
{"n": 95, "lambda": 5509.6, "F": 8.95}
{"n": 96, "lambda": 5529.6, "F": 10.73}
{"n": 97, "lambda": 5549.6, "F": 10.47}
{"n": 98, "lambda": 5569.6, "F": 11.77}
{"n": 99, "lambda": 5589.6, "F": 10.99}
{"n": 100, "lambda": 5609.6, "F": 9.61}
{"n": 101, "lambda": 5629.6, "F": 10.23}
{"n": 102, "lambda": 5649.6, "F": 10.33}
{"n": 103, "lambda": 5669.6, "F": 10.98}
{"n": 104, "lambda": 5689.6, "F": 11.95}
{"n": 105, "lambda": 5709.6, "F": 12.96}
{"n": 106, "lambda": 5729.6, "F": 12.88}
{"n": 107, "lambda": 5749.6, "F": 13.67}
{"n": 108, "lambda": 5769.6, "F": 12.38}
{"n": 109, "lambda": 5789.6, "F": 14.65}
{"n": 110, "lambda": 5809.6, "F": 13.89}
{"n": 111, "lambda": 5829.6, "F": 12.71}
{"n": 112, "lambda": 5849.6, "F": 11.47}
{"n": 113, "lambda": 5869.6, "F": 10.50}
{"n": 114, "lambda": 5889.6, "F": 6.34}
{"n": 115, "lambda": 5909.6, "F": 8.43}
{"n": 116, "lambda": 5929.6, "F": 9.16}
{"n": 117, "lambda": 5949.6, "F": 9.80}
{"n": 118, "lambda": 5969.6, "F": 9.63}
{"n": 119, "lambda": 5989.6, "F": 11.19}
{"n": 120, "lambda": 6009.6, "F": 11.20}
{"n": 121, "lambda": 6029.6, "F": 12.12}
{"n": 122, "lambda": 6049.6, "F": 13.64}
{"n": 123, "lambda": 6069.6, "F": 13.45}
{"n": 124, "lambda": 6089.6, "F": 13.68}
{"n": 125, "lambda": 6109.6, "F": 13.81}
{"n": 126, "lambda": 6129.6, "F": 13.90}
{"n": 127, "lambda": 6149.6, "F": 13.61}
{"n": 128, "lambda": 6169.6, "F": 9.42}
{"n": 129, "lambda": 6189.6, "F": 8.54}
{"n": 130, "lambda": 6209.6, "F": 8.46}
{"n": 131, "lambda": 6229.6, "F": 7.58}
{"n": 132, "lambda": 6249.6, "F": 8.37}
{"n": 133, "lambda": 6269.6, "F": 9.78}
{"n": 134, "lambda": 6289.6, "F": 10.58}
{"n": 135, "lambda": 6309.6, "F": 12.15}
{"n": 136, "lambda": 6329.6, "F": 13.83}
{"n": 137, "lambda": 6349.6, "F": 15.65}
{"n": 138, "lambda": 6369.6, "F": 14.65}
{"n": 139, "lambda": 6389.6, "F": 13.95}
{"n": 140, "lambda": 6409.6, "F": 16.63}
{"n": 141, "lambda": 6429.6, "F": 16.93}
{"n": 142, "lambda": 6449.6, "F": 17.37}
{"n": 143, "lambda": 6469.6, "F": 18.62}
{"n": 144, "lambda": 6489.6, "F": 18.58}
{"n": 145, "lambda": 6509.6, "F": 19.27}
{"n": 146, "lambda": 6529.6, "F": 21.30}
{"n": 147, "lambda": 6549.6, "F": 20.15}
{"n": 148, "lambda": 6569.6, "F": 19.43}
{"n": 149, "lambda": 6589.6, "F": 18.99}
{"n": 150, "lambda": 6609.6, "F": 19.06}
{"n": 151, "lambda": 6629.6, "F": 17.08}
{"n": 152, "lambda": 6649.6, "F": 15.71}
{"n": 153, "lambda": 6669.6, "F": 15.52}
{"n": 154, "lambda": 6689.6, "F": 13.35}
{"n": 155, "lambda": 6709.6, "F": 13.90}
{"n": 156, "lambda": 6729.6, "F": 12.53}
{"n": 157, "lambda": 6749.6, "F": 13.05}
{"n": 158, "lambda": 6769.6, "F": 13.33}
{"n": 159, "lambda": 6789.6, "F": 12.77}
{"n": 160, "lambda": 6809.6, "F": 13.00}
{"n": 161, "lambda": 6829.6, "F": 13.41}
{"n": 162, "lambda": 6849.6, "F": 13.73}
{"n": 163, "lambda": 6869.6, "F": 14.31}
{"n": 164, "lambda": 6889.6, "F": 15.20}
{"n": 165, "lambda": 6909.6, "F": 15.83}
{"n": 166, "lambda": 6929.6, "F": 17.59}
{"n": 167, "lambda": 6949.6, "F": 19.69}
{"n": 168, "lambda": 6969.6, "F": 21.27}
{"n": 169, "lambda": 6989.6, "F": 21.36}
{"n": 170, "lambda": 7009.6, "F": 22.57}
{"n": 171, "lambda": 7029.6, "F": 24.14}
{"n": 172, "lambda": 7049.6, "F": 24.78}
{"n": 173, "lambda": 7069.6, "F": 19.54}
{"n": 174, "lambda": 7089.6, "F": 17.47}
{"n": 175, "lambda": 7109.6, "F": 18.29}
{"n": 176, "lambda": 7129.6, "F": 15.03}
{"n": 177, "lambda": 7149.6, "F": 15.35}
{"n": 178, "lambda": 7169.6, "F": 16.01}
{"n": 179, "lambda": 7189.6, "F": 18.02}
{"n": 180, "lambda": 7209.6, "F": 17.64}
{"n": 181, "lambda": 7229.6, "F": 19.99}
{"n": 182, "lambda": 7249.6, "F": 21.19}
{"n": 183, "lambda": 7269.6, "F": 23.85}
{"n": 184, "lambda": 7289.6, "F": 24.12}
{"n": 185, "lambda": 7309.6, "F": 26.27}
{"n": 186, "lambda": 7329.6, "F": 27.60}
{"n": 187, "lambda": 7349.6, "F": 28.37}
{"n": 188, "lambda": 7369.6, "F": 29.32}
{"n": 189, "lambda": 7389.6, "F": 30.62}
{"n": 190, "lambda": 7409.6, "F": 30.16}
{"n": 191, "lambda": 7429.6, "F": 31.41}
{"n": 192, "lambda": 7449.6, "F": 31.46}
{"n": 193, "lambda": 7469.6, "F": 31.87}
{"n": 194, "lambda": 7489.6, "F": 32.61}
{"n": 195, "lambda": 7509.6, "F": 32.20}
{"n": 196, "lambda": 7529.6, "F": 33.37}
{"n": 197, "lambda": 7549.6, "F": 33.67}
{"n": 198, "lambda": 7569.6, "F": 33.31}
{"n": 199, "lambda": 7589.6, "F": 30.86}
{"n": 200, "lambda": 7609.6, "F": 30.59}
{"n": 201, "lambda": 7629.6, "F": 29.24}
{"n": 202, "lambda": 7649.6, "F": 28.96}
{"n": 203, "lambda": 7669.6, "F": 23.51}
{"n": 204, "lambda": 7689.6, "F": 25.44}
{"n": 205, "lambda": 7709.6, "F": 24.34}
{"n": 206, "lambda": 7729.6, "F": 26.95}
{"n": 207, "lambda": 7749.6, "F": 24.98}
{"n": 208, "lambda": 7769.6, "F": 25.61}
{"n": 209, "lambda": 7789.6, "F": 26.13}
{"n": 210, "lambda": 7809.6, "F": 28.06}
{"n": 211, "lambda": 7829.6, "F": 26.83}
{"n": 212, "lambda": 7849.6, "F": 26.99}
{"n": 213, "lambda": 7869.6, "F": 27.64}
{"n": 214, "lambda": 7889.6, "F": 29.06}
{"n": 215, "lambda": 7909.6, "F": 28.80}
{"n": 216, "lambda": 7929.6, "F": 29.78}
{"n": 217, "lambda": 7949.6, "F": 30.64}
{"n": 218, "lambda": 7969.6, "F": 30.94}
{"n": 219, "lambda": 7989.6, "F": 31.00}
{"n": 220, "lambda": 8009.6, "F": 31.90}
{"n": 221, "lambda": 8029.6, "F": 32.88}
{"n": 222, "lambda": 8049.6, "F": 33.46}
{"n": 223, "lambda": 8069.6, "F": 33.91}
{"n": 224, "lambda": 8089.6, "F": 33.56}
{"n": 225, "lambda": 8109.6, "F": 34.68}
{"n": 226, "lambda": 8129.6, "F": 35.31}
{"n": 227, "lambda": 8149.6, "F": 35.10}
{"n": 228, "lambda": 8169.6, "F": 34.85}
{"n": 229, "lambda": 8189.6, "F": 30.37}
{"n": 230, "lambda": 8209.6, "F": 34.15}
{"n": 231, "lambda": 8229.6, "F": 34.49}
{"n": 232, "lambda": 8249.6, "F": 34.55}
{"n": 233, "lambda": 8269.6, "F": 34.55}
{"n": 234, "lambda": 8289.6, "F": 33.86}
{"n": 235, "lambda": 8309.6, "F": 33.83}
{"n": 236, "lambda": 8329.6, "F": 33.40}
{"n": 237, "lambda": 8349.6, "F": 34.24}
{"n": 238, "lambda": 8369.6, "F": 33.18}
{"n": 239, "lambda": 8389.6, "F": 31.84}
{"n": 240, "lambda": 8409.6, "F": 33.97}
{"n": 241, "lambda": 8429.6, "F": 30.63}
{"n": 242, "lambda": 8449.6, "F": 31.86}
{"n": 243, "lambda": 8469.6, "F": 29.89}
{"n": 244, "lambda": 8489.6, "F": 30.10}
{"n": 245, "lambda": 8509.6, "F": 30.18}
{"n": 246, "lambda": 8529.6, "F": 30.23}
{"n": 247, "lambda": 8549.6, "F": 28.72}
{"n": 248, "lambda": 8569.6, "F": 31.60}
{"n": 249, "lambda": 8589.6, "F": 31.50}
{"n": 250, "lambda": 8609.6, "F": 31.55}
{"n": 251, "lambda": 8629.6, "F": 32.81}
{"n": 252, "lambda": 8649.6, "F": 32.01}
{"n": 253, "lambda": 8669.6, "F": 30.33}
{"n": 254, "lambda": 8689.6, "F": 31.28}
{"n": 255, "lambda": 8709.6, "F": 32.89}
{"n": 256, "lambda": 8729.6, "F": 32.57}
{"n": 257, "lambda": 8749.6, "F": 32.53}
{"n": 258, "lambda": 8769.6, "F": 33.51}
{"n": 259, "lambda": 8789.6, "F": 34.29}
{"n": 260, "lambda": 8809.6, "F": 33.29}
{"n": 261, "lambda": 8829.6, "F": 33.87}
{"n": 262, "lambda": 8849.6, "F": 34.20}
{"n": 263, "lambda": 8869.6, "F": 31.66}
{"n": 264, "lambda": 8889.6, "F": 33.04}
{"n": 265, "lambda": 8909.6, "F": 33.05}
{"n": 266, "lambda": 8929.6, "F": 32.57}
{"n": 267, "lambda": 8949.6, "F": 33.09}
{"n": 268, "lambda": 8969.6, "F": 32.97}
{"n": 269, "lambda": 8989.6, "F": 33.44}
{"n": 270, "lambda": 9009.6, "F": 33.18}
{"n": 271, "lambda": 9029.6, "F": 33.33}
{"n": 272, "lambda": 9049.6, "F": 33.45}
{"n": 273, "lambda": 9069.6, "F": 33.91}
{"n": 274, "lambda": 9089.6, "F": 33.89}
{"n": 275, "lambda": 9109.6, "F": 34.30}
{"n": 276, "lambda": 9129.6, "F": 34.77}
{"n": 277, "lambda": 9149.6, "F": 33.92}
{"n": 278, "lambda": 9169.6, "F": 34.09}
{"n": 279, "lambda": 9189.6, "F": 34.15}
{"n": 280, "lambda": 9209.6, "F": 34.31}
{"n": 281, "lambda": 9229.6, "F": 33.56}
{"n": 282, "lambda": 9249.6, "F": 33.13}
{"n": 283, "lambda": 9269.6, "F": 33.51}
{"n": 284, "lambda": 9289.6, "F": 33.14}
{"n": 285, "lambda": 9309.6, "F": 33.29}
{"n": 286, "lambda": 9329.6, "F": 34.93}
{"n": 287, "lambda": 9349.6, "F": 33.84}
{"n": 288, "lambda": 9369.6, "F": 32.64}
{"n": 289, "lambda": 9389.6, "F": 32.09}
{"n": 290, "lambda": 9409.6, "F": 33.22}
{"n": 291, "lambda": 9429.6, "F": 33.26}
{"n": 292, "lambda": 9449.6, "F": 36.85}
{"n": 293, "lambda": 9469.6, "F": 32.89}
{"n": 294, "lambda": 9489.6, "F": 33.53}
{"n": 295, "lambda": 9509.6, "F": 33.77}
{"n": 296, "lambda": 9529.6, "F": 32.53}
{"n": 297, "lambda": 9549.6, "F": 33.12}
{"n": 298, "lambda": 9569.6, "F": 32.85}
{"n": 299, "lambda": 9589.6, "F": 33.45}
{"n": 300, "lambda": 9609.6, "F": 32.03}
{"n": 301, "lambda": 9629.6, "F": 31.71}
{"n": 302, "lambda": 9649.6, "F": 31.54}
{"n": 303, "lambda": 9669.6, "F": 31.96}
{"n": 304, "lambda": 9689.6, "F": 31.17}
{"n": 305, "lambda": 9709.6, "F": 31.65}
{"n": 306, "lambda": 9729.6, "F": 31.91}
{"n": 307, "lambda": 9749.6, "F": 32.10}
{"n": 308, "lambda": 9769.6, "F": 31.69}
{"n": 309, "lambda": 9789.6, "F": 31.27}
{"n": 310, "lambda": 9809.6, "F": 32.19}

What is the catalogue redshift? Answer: 0.000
